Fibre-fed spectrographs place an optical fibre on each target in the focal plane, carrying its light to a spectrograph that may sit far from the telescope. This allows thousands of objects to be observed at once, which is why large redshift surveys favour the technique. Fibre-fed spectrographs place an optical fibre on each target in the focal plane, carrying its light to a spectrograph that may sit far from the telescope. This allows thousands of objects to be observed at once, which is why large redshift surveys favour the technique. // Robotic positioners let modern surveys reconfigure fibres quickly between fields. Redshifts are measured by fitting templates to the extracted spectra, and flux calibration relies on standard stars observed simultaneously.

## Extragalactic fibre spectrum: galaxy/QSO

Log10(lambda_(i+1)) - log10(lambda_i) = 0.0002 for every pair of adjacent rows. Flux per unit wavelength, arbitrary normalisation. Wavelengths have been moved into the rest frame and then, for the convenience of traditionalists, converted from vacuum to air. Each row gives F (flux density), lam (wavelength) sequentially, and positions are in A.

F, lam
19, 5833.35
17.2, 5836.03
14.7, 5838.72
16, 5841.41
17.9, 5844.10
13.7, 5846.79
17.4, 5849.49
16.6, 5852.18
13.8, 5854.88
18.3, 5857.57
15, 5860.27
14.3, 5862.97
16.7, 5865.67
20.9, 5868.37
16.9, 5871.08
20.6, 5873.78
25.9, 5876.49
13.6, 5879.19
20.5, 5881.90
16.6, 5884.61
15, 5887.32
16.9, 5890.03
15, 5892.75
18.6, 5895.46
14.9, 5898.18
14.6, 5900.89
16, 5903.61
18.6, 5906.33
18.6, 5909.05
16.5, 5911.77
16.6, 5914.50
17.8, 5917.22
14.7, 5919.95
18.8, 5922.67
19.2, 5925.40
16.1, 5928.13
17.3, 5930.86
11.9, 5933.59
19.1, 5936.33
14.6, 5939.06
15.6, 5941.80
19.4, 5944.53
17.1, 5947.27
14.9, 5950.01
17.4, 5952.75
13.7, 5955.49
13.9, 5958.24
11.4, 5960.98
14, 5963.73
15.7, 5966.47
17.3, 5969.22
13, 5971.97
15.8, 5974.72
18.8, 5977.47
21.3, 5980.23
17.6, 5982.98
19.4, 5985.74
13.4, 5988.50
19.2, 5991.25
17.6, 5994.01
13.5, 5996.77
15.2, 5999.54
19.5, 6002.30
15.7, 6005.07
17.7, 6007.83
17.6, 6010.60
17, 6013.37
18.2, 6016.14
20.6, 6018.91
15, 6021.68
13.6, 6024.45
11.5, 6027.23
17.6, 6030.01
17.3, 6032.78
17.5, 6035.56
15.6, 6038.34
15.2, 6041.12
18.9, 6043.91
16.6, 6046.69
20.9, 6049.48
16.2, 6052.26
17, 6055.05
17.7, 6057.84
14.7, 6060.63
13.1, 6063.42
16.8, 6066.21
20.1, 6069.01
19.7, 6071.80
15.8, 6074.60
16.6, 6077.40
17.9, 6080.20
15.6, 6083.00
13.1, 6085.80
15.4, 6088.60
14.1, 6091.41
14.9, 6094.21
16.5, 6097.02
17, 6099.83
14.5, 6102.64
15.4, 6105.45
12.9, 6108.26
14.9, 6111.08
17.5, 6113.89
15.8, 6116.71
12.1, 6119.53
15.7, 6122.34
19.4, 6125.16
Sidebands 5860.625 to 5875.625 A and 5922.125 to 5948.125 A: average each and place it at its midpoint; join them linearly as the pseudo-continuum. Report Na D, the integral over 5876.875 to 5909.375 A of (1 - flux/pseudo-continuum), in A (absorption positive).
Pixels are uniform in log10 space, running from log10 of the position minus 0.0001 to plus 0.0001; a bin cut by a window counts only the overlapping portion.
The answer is 1.38 A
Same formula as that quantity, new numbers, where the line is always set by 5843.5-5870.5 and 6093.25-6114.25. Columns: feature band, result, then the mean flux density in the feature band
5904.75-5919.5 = -1.1 A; 17.4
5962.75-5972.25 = 0.4 A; 15.3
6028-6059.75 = -3.1 A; 17.2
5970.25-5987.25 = -1.8 A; 17.6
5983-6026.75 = -2.8 A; 16.8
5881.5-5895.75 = -0.4 A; 16.8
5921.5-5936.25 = -0.7 A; 16.8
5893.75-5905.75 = 0.1 A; 16.2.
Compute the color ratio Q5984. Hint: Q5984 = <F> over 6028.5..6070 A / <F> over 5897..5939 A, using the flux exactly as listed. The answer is 1.02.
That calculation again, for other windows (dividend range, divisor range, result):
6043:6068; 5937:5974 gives 1.10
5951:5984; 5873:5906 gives 0.91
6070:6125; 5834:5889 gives 0.92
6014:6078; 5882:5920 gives 1.01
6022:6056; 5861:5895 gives 0.93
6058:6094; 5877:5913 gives 0.96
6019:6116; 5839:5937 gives 0.95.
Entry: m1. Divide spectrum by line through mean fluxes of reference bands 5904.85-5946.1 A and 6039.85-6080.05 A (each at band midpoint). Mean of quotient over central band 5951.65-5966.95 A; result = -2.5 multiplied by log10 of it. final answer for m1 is 0.20 mag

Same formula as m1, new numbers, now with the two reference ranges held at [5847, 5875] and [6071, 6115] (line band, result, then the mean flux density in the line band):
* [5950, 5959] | 0.09 mag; 15.1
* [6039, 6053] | -0.10 mag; 17.5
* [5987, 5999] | 0.02 mag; 15.9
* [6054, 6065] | 0.02 mag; 15.6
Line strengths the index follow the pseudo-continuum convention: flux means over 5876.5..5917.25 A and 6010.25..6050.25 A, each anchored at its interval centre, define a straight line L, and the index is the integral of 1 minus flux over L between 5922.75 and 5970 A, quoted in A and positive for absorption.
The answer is 2.8 A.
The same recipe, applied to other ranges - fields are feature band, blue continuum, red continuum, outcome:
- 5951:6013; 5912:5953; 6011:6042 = 0.70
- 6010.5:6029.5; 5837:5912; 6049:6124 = 0.09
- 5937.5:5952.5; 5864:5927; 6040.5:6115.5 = 0.65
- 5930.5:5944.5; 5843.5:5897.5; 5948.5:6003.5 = 0.48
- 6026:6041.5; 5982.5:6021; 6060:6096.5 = 0.80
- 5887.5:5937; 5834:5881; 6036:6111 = 0.63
